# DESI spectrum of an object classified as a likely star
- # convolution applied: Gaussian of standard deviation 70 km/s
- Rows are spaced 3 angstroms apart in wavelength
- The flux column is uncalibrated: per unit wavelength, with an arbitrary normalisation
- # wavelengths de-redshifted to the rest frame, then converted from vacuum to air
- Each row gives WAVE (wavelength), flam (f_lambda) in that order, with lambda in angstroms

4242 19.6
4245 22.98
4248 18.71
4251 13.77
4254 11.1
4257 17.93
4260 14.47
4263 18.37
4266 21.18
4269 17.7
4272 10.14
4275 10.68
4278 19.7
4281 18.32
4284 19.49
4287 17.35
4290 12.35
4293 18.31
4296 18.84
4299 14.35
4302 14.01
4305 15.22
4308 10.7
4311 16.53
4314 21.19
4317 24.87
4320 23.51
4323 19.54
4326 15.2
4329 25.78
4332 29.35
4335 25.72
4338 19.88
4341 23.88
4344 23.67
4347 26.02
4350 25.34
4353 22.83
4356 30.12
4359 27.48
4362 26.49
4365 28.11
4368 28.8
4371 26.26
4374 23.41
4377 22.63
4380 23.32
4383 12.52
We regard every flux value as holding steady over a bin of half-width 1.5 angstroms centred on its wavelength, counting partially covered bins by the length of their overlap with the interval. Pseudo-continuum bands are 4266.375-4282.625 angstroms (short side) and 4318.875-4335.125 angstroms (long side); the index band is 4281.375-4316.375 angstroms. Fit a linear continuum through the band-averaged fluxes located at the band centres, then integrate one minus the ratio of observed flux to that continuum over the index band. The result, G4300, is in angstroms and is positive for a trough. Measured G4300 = 4.6 angstroms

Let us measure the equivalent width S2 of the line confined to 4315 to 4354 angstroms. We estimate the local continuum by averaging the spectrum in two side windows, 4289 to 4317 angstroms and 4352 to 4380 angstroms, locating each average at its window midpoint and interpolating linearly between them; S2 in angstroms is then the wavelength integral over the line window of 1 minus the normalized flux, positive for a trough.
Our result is -4.4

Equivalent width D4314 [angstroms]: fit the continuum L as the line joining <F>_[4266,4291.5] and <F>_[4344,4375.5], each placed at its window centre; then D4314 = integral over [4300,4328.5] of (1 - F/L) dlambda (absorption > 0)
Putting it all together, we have 3.56 angstroms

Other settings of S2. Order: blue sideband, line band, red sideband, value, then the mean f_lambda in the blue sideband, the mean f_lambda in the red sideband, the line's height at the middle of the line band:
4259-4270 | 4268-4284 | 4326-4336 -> 3.11 angstroms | 18.1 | 25.2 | 19.3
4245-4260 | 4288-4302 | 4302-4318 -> 0.87 angstroms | 16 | 17.1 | 16.8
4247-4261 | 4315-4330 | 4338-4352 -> 0.17 angstroms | 15.1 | 24.1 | 21.9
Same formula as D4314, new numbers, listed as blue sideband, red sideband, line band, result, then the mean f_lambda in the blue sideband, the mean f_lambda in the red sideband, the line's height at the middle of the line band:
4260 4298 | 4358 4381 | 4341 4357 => -1.02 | 16.7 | 25.8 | 23.8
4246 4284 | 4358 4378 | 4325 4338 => -0.67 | 16.2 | 26.2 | 22.7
